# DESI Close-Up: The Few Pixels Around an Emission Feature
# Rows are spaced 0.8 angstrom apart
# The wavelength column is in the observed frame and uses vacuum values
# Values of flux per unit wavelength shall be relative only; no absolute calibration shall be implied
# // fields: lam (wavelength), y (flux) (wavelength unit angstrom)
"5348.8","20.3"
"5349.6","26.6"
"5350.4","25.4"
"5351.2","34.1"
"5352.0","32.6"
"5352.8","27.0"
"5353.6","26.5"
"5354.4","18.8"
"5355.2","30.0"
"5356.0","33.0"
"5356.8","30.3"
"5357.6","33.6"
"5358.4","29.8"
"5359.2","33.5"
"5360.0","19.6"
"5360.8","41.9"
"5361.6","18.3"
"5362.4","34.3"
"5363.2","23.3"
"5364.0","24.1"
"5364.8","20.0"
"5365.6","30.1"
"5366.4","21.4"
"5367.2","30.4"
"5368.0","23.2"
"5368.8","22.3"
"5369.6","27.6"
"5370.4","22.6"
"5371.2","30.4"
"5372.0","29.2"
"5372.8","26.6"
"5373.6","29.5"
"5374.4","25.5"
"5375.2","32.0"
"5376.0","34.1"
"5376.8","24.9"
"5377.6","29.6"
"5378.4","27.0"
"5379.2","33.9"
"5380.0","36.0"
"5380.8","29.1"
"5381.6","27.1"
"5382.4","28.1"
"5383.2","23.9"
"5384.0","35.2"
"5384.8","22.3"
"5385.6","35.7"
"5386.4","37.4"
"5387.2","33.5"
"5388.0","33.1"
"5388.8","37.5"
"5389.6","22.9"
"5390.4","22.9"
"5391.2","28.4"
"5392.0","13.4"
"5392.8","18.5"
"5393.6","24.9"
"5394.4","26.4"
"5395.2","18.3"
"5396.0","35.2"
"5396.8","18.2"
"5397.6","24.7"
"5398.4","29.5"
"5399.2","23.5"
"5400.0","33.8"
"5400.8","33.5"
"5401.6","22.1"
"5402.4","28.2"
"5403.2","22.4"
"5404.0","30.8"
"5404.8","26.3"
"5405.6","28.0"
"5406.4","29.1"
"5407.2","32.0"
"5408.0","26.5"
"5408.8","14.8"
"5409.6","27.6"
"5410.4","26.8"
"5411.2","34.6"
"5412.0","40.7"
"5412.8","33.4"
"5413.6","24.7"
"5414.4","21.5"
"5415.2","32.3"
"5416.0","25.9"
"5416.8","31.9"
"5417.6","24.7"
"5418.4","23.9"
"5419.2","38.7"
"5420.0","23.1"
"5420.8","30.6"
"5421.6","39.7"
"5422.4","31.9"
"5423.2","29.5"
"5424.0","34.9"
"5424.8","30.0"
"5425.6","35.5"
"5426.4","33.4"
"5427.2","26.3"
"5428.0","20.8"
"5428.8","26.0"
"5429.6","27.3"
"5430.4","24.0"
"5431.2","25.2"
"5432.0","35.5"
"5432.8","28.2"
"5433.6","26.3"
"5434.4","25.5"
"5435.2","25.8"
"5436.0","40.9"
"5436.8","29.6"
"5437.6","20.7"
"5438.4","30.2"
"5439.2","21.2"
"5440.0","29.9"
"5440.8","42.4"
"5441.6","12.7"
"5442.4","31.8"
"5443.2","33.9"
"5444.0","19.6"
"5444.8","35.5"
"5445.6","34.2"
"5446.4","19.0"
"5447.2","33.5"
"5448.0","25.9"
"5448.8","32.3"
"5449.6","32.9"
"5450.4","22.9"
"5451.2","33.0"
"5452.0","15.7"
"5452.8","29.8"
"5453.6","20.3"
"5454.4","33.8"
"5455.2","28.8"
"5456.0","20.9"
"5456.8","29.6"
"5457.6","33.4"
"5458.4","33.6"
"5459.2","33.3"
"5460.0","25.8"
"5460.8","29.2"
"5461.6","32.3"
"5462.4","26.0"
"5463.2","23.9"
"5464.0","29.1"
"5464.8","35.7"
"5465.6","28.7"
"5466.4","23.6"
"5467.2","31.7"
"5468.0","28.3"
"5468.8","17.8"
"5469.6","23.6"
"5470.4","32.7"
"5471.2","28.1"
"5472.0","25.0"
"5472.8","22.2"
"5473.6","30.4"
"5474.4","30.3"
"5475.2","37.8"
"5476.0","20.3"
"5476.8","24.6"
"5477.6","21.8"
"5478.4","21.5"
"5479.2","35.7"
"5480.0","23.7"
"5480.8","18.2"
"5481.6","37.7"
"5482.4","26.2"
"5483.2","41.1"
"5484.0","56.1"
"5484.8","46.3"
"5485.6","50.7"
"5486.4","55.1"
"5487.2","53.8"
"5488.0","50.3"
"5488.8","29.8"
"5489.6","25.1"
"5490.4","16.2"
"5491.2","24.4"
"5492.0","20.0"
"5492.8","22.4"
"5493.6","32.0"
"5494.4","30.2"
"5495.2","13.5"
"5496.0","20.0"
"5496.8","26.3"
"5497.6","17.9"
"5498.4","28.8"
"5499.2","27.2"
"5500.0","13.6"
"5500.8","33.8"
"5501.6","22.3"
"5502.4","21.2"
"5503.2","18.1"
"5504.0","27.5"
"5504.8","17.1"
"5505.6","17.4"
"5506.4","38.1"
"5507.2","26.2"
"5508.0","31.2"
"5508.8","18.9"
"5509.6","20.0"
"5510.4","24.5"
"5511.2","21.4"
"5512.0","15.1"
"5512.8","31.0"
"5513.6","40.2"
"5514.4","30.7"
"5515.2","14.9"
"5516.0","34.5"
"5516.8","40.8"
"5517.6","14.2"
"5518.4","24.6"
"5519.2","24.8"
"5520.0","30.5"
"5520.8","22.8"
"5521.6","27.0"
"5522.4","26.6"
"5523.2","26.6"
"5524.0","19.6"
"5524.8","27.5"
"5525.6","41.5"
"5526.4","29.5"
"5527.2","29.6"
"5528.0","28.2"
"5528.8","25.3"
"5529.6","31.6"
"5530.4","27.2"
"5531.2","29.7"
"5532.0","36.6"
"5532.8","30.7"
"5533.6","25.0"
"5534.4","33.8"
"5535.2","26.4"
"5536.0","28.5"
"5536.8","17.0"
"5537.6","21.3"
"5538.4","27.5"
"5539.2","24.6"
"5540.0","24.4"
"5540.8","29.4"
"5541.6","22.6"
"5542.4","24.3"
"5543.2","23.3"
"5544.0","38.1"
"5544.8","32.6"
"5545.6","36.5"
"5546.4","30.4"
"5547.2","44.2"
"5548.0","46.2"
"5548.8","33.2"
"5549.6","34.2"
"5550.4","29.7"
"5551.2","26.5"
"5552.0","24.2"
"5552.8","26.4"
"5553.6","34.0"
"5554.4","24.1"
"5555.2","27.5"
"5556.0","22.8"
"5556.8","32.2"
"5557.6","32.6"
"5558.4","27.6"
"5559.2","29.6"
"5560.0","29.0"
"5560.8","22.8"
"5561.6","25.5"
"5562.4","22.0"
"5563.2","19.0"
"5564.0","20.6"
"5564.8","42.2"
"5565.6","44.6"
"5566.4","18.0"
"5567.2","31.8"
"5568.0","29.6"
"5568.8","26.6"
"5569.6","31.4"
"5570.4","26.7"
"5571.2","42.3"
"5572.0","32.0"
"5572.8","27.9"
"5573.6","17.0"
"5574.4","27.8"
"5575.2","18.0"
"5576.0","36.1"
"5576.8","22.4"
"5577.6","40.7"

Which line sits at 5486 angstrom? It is H-beta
